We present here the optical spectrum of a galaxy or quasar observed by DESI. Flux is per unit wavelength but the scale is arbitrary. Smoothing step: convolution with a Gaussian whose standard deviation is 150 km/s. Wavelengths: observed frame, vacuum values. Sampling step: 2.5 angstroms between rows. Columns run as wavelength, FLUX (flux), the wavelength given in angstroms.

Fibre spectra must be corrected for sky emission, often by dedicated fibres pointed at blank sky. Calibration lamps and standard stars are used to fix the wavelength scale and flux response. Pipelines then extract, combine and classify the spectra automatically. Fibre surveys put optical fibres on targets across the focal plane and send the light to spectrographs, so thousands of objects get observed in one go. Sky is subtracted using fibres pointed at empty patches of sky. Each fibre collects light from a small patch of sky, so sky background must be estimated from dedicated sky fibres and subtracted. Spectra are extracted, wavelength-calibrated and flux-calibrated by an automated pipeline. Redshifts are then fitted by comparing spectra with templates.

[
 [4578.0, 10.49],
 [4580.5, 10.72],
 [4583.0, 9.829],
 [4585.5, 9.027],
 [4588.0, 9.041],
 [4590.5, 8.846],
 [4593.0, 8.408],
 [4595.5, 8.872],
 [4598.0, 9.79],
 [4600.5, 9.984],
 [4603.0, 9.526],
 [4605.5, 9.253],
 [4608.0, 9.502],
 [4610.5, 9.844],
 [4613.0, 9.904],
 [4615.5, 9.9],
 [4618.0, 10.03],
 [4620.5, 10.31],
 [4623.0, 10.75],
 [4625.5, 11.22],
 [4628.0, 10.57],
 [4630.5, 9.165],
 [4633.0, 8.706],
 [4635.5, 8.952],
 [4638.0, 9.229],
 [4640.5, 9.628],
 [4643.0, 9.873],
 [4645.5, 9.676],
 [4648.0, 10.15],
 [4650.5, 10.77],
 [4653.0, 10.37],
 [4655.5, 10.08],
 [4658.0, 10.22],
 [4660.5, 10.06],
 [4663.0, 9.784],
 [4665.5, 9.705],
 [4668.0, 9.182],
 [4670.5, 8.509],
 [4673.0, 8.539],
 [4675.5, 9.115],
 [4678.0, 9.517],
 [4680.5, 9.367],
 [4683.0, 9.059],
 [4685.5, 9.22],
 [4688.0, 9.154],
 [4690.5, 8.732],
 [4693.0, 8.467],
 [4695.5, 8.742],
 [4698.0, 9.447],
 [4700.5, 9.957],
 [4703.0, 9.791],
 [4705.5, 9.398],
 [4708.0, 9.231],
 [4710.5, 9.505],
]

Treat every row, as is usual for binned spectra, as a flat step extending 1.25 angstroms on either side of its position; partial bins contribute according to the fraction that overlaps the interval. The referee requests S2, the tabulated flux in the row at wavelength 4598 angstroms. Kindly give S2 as 9.79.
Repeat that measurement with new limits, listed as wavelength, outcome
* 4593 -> 8.408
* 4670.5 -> 8.509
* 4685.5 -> 9.22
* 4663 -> 9.784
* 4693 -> 8.467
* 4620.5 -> 10.31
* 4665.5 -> 9.705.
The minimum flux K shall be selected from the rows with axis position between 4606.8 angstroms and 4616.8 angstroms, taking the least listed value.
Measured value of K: 9.502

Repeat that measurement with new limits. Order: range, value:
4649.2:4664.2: 9.784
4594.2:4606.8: 8.872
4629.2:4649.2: 8.706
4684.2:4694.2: 8.467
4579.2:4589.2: 9.027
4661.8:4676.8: 8.509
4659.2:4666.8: 9.705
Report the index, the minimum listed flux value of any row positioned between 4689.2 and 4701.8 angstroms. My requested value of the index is 8.467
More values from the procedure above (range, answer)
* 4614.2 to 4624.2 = 9.9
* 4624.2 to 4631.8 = 9.165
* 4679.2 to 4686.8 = 9.059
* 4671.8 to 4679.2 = 8.539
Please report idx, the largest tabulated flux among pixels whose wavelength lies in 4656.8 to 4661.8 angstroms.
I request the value 10.22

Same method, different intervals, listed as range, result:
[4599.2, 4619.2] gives 10.03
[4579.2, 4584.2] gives 10.72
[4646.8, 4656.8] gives 10.77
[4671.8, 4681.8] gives 9.517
